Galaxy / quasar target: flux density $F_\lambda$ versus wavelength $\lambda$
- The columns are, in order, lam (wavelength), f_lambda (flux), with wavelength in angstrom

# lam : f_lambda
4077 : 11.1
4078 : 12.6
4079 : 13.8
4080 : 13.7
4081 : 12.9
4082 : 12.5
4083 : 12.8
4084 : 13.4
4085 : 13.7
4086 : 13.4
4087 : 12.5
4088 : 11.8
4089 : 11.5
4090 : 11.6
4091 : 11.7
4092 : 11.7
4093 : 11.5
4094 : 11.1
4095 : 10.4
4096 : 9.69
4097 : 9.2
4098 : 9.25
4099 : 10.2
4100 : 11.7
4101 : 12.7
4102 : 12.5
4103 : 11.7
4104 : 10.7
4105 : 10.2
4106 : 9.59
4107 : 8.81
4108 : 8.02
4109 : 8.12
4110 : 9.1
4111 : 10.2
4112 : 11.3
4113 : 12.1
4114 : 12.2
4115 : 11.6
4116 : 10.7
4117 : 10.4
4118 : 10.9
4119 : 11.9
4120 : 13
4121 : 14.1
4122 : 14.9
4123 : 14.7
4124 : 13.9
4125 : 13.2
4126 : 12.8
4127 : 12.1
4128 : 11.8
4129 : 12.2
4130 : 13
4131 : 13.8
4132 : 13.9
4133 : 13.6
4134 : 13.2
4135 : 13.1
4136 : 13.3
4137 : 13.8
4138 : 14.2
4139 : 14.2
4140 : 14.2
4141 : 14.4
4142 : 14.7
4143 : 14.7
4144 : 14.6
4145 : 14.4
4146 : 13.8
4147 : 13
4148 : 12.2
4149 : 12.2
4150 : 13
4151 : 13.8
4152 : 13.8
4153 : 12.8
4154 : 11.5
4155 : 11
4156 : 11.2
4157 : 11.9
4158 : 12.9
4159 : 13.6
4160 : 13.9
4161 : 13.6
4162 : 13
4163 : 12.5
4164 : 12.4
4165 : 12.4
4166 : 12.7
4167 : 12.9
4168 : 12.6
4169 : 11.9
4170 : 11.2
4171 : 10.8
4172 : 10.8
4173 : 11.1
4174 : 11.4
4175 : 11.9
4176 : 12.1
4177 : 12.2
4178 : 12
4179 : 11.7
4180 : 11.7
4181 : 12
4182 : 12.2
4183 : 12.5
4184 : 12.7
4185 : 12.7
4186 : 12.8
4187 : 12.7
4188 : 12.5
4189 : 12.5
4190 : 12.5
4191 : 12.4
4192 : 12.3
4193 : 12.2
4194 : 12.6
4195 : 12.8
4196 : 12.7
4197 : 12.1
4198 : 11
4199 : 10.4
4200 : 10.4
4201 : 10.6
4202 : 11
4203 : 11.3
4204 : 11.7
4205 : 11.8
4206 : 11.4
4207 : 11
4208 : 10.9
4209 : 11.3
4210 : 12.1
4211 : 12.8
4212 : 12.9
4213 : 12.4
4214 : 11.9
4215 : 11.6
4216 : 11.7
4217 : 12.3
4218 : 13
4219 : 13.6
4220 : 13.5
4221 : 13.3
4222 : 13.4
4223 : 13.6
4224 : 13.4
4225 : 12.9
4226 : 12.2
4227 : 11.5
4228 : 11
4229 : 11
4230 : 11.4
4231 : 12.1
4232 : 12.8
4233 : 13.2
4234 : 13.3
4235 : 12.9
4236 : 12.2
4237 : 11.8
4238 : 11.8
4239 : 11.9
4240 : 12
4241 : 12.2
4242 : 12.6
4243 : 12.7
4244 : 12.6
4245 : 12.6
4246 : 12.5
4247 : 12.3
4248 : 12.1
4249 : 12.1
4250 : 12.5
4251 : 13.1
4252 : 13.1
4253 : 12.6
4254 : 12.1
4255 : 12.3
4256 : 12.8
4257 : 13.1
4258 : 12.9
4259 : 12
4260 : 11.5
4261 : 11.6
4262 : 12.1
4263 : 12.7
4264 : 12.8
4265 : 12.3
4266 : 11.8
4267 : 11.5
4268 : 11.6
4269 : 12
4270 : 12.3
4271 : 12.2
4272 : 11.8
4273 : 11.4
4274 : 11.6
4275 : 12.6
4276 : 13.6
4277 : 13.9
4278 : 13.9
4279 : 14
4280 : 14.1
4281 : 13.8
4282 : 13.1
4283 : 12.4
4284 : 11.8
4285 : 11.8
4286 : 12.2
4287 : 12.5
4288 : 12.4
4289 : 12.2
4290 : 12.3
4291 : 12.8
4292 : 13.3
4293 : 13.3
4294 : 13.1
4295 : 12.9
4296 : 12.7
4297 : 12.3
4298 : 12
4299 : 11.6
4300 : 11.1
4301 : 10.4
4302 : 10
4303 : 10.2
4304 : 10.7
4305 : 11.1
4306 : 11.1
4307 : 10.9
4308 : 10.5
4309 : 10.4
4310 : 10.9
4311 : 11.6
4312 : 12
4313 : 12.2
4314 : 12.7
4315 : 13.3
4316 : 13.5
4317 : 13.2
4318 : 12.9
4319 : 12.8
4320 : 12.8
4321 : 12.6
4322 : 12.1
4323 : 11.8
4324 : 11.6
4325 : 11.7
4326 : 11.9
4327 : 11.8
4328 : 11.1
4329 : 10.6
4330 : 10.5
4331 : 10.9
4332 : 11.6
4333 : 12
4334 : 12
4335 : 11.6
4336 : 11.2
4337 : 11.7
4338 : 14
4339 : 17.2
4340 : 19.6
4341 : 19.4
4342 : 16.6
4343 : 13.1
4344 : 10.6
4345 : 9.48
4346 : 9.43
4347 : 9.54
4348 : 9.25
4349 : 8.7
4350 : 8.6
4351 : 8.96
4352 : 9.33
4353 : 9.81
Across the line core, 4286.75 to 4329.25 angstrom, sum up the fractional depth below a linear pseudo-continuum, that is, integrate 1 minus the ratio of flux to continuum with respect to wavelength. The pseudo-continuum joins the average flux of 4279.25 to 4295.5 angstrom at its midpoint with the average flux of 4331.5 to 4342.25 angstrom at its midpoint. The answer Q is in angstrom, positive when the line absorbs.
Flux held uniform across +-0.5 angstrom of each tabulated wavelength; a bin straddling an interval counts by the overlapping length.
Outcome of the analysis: 4.5 angstrom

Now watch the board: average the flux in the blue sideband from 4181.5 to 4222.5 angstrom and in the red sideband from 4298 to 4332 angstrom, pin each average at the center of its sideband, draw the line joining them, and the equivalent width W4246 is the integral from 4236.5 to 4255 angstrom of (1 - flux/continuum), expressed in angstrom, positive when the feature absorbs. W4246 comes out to -0.7 angstrom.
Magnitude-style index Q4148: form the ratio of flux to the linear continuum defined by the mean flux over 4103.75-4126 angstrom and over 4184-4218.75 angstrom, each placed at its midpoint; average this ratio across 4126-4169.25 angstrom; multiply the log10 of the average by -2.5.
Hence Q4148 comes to -0.133 mag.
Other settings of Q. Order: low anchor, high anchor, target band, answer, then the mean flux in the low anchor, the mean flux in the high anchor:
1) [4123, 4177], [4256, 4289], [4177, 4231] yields 2.6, 12.9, 12.5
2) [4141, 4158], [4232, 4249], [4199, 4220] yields 1.4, 13.1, 12.4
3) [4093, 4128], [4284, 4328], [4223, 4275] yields -2.2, 11.3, 12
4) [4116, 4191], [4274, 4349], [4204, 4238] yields 0.7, 12.8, 12.3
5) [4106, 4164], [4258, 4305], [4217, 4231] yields -0.2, 12.6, 12.3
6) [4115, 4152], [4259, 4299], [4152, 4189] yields 2.3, 13.3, 12.5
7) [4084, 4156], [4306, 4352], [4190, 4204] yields 0.5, 12.2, 12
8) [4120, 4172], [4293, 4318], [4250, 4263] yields -0.3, 13.1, 11.7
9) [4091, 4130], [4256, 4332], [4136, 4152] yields -3.2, 11.3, 12.1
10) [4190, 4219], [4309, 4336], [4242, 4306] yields -2.2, 11.8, 11.9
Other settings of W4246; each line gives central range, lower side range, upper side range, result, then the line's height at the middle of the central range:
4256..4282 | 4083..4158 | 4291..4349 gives -0.9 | 12.1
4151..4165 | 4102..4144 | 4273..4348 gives -0.4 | 12.3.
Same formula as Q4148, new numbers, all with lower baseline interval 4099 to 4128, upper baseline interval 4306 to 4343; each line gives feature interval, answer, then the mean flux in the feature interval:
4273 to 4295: -0.04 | 12.9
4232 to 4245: -0.03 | 12.5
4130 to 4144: -0.19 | 13.9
